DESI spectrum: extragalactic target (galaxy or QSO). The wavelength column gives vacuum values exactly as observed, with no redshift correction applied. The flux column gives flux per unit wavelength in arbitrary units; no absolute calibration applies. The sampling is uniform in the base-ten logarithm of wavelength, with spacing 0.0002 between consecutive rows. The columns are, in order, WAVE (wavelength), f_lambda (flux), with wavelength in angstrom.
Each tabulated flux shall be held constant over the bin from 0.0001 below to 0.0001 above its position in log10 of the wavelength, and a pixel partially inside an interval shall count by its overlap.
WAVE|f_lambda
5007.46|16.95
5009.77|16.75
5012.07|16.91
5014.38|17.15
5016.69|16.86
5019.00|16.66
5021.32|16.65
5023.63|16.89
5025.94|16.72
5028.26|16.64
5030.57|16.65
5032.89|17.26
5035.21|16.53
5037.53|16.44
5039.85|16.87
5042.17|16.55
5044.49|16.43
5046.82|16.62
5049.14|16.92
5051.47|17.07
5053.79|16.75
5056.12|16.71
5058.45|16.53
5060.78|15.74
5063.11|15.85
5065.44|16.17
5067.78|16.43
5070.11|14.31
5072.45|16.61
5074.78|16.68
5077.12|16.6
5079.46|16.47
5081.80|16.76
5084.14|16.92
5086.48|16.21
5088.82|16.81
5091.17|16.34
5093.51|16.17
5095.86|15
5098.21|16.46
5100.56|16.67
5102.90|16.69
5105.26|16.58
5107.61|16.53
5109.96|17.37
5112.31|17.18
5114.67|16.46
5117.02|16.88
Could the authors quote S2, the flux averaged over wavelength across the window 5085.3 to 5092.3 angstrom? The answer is 16.5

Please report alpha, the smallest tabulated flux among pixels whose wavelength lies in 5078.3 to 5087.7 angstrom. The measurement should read 16.21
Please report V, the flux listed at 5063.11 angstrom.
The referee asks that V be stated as 15.85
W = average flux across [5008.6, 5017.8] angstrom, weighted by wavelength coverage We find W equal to 16.9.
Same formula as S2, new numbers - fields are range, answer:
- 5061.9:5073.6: 15.9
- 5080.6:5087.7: 16.6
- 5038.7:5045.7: 16.6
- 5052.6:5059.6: 16.7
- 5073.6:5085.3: 16.7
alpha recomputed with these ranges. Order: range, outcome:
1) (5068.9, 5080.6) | 14.31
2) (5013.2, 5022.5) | 16.65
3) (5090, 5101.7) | 15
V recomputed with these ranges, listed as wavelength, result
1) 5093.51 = 16.17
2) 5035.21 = 16.53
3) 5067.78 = 16.43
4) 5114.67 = 16.46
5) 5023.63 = 16.89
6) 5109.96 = 17.37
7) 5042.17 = 16.55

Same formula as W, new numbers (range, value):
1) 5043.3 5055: 16.8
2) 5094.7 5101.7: 16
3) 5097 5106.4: 16.6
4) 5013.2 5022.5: 16.8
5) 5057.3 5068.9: 16.1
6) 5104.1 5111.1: 16.8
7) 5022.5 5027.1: 16.8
